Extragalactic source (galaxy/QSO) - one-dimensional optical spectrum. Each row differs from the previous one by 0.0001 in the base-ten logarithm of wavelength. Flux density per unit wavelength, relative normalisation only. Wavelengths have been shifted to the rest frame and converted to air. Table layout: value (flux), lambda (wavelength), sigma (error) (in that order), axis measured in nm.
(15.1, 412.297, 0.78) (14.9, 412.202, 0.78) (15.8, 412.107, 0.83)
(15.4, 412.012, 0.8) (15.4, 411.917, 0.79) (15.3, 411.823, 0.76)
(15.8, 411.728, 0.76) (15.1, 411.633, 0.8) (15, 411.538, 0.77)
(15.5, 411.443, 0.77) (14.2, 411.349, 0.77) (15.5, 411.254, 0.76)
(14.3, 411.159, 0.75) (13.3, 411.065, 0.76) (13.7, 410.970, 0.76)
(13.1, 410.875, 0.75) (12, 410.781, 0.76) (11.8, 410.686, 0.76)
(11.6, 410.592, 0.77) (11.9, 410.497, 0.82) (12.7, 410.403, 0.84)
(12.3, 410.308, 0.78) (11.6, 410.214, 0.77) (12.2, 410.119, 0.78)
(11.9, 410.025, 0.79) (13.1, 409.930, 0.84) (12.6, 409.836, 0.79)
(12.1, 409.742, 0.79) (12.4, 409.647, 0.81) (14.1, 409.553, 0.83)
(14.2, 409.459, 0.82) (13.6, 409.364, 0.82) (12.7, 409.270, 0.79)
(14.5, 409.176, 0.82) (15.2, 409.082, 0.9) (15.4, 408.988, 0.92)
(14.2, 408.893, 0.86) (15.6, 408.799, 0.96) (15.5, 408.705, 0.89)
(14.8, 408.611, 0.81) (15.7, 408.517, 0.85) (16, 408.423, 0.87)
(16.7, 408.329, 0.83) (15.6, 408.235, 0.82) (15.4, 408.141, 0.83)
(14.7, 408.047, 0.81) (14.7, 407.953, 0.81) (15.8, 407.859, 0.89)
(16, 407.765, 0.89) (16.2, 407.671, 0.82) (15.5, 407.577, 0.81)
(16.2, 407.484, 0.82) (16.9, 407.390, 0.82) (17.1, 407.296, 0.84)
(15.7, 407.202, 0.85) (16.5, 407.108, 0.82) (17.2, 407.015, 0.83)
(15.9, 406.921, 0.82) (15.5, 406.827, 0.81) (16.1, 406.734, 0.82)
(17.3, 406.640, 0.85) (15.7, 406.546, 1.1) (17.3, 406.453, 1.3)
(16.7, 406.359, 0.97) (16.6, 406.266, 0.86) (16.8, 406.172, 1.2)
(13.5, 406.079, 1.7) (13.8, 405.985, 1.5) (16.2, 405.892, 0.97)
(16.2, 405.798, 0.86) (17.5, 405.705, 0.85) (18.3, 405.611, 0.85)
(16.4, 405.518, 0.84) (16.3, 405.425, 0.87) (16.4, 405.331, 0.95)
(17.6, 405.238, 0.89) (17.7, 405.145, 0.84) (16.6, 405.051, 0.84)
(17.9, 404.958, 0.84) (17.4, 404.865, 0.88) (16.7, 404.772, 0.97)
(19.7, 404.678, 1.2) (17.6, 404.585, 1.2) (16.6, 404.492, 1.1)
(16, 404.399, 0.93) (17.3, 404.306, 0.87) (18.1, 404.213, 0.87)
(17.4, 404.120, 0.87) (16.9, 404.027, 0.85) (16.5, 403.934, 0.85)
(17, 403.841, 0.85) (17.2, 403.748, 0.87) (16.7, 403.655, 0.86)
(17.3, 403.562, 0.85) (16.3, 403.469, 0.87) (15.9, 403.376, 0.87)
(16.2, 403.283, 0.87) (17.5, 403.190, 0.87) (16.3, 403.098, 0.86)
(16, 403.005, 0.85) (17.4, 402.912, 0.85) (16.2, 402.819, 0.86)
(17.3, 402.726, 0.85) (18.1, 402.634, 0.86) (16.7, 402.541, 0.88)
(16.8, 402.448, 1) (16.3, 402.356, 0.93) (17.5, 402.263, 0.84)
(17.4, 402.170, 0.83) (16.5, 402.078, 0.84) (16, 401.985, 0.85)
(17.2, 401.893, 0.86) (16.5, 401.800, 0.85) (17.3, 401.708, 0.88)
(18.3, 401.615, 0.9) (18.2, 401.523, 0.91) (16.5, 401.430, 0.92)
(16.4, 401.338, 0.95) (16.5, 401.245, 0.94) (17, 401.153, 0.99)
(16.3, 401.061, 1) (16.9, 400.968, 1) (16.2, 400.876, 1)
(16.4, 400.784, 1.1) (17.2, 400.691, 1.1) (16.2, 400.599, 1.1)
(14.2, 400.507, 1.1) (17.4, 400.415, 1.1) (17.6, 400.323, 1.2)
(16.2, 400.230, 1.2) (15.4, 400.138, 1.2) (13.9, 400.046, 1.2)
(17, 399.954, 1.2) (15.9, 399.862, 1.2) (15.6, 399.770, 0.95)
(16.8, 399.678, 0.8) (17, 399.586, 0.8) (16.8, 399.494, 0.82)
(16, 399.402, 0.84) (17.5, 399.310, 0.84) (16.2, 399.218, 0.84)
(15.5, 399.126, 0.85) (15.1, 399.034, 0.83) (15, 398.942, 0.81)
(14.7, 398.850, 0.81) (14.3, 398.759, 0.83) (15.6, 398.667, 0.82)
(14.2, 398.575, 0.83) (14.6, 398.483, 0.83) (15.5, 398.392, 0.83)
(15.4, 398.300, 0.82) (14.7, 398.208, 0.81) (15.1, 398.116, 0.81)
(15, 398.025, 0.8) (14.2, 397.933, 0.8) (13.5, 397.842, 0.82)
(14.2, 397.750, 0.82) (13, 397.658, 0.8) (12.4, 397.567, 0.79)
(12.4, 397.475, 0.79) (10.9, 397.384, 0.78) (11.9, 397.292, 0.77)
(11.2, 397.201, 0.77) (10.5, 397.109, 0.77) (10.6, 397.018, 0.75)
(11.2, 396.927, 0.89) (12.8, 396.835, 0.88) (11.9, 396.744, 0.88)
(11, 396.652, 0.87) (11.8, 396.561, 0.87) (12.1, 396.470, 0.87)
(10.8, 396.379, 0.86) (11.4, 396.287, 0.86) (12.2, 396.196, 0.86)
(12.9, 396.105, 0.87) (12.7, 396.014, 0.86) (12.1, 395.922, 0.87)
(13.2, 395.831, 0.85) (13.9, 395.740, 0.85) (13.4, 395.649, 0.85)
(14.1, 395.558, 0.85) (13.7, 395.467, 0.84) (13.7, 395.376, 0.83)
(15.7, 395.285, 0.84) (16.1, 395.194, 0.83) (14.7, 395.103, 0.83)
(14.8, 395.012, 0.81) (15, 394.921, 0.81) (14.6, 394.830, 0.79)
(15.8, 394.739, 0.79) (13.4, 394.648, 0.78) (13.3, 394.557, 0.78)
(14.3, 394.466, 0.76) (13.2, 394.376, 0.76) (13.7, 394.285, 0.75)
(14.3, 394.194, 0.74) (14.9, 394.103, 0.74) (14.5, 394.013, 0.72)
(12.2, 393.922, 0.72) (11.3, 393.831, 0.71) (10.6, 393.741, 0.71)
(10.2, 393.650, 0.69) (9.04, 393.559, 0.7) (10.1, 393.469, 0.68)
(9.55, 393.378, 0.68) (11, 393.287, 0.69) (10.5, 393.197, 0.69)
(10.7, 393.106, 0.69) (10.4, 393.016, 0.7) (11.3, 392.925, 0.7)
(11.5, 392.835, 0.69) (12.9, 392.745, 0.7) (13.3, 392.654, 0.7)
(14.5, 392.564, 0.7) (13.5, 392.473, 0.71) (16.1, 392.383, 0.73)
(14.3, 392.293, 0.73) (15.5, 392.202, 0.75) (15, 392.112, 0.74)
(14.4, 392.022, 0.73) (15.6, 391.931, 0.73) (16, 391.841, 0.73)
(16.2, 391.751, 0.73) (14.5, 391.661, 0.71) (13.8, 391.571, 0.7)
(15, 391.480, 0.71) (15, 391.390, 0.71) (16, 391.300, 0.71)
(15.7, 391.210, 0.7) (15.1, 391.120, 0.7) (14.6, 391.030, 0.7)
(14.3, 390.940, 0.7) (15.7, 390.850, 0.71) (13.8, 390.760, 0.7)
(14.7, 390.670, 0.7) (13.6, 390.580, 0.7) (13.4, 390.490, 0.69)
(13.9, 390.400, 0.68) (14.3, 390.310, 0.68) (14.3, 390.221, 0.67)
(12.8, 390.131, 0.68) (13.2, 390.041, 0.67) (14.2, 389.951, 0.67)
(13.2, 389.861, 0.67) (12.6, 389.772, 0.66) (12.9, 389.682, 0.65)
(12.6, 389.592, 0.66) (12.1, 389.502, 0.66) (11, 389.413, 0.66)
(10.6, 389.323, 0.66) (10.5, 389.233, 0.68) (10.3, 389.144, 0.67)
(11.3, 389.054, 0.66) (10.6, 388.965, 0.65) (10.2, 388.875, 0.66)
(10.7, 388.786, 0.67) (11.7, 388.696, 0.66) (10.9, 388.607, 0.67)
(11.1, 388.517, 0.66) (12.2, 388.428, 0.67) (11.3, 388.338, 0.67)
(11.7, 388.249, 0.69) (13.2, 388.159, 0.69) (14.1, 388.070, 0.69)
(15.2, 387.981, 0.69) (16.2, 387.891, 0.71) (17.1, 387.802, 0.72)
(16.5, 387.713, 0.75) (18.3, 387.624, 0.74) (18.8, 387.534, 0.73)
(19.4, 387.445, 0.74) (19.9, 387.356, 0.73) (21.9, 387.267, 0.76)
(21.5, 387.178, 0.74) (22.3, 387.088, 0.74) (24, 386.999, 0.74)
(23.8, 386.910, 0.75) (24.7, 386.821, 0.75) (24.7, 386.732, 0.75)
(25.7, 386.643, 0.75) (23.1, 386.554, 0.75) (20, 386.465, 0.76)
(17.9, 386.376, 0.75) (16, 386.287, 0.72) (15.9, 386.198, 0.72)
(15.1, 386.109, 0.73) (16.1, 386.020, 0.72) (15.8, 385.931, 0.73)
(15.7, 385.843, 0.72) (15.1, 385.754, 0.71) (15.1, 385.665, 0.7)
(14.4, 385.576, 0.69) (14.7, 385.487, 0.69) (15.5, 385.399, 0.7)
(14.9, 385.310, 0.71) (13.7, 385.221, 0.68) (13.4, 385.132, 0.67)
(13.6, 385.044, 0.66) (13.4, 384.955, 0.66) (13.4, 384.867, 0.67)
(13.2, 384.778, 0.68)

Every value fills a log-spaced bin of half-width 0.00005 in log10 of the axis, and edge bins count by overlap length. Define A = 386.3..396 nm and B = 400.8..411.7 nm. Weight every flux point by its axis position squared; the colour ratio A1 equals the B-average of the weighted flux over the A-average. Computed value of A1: 1.17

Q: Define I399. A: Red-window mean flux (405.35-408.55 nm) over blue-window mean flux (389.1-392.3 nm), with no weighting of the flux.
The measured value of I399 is 1.2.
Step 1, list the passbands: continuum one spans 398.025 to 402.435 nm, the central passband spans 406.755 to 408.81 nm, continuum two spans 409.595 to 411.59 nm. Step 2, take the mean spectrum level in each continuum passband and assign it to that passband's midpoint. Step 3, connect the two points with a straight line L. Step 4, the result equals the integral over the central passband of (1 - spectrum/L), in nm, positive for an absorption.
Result -0.30 nm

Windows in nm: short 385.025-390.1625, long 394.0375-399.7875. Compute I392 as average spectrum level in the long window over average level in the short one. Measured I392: 0.89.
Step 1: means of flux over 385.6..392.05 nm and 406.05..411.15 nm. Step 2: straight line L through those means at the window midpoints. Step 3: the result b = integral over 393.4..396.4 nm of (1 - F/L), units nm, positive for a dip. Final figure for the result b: 0.39 nm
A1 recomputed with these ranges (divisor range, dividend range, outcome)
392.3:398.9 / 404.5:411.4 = 1.24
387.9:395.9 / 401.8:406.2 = 1.35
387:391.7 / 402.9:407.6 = 1.26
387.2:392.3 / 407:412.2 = 1.13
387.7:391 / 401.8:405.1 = 1.41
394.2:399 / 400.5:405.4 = 1.30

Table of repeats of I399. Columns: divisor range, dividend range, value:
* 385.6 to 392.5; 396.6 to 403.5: 1.00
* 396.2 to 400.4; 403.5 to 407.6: 1.19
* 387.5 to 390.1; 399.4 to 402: 1.28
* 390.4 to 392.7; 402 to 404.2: 1.14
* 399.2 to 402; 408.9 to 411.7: 0.81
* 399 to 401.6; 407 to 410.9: 0.88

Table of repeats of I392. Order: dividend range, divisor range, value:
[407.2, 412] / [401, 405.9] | 0.84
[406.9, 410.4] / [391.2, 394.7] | 1.11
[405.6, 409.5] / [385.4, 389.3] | 0.96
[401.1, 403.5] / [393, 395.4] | 1.31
